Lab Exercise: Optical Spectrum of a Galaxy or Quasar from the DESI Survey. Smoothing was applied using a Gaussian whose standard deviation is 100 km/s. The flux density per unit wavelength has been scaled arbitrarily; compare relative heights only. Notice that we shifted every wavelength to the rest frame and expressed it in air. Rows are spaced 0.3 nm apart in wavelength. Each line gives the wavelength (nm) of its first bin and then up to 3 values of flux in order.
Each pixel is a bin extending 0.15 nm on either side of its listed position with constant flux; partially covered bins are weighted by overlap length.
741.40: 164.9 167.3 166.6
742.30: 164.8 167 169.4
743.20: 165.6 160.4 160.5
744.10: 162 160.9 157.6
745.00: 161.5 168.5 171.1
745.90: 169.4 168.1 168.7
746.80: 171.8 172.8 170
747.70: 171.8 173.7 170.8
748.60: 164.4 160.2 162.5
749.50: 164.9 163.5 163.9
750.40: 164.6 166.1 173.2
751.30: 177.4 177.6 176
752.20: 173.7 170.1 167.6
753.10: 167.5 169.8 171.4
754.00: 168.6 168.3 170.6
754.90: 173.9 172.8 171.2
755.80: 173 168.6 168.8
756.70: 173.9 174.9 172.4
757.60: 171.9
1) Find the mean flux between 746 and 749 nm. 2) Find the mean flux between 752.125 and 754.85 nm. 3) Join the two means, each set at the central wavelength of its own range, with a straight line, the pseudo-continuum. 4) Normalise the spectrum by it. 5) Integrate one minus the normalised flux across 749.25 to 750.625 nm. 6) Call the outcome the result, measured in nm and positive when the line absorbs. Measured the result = 0.04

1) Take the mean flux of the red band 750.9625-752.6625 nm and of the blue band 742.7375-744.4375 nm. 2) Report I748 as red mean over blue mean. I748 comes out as 1.07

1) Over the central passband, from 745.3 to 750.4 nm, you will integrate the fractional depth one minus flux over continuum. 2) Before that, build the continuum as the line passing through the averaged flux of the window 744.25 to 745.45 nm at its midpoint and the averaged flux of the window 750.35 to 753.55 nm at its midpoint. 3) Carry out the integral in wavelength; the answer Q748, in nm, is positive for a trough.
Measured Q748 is -0.06 nm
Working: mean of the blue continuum 162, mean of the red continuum 171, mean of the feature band 168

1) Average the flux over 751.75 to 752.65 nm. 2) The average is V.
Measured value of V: 173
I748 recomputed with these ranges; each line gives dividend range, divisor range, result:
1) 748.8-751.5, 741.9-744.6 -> 1.02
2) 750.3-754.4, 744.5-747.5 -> 1.02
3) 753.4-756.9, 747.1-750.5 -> 1.03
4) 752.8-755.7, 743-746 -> 1.04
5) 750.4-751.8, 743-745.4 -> 1.07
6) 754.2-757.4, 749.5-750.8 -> 1.04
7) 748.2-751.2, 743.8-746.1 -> 1.01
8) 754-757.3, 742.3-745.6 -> 1.05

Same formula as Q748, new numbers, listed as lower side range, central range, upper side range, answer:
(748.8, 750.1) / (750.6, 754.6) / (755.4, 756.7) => -0.112 nm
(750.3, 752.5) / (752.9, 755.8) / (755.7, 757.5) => 0.029 nm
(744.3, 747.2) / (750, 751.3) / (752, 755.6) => 0.007 nm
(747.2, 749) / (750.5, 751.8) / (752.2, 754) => -0.031 nm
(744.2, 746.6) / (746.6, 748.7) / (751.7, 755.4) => -0.048 nm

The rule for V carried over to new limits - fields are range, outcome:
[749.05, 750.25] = 164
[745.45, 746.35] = 170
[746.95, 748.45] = 172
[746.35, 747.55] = 171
